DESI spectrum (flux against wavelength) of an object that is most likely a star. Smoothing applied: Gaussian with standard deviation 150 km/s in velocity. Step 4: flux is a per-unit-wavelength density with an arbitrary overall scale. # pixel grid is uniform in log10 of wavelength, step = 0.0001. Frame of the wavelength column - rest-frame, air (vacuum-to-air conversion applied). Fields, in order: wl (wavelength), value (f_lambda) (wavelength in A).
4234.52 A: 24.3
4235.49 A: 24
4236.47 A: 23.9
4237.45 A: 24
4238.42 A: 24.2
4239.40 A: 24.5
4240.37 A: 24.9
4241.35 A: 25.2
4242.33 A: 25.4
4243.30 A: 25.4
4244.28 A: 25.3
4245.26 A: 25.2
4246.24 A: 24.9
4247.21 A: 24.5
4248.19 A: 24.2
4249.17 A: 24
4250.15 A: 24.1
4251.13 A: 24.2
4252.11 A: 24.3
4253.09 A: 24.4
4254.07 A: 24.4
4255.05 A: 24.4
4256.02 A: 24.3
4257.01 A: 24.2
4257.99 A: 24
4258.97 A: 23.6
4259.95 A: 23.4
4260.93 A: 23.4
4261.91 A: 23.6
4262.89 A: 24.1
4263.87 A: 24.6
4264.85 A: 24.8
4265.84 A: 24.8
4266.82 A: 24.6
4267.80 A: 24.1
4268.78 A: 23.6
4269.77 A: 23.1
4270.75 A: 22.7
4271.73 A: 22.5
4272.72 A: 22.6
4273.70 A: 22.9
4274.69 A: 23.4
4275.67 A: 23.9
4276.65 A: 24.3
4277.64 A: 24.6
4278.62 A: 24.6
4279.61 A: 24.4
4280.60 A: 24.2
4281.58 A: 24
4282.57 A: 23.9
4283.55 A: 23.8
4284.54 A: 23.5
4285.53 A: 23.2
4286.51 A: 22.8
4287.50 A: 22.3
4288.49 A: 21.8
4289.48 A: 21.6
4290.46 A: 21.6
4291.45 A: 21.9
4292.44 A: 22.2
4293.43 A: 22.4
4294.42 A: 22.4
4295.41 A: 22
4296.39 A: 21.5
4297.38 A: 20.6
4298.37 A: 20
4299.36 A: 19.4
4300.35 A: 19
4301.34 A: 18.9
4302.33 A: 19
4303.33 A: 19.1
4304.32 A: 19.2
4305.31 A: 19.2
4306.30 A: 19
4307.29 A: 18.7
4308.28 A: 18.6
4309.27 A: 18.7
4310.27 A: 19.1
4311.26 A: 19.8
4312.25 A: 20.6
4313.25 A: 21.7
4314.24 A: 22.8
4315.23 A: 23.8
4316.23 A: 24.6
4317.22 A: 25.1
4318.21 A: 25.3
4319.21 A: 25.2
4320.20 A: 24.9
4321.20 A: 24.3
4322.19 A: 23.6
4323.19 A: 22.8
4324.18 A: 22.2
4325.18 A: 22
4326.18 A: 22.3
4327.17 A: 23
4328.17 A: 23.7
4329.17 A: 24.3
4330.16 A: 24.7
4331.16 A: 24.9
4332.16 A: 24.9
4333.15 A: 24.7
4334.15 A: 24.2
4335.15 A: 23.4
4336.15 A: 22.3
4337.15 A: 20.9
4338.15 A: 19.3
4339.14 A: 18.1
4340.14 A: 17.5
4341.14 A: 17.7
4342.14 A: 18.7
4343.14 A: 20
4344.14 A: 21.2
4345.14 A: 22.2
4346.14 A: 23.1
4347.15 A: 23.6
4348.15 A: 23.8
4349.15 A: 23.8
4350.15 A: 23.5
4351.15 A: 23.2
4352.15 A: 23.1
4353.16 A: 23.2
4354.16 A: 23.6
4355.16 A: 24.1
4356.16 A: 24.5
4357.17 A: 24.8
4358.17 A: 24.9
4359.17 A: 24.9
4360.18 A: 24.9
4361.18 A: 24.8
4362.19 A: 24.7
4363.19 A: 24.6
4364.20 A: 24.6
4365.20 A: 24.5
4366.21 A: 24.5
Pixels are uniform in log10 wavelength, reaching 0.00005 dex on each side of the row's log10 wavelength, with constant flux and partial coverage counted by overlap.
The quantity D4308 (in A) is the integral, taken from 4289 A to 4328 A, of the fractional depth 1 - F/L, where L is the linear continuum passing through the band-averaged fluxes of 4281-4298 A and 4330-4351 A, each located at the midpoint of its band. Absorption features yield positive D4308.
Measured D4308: 1.3 A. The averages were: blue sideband 22.4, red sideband 22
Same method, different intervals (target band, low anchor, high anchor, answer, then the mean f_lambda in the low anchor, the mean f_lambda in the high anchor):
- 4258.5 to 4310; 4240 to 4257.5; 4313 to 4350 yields 3.4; 24.6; 22.7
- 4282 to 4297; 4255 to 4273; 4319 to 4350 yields 0.6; 23.8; 22.5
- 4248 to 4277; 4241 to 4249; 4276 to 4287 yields 0.7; 25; 23.9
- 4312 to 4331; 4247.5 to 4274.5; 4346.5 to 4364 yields 0.3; 23.9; 24.1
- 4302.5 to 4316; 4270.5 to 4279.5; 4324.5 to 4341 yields 1.6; 23.6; 22.4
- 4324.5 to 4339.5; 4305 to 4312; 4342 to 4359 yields -1.1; 19.1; 23.1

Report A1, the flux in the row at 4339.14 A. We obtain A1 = 18.1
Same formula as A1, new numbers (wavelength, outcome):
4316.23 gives 24.6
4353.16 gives 23.2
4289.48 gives 21.6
